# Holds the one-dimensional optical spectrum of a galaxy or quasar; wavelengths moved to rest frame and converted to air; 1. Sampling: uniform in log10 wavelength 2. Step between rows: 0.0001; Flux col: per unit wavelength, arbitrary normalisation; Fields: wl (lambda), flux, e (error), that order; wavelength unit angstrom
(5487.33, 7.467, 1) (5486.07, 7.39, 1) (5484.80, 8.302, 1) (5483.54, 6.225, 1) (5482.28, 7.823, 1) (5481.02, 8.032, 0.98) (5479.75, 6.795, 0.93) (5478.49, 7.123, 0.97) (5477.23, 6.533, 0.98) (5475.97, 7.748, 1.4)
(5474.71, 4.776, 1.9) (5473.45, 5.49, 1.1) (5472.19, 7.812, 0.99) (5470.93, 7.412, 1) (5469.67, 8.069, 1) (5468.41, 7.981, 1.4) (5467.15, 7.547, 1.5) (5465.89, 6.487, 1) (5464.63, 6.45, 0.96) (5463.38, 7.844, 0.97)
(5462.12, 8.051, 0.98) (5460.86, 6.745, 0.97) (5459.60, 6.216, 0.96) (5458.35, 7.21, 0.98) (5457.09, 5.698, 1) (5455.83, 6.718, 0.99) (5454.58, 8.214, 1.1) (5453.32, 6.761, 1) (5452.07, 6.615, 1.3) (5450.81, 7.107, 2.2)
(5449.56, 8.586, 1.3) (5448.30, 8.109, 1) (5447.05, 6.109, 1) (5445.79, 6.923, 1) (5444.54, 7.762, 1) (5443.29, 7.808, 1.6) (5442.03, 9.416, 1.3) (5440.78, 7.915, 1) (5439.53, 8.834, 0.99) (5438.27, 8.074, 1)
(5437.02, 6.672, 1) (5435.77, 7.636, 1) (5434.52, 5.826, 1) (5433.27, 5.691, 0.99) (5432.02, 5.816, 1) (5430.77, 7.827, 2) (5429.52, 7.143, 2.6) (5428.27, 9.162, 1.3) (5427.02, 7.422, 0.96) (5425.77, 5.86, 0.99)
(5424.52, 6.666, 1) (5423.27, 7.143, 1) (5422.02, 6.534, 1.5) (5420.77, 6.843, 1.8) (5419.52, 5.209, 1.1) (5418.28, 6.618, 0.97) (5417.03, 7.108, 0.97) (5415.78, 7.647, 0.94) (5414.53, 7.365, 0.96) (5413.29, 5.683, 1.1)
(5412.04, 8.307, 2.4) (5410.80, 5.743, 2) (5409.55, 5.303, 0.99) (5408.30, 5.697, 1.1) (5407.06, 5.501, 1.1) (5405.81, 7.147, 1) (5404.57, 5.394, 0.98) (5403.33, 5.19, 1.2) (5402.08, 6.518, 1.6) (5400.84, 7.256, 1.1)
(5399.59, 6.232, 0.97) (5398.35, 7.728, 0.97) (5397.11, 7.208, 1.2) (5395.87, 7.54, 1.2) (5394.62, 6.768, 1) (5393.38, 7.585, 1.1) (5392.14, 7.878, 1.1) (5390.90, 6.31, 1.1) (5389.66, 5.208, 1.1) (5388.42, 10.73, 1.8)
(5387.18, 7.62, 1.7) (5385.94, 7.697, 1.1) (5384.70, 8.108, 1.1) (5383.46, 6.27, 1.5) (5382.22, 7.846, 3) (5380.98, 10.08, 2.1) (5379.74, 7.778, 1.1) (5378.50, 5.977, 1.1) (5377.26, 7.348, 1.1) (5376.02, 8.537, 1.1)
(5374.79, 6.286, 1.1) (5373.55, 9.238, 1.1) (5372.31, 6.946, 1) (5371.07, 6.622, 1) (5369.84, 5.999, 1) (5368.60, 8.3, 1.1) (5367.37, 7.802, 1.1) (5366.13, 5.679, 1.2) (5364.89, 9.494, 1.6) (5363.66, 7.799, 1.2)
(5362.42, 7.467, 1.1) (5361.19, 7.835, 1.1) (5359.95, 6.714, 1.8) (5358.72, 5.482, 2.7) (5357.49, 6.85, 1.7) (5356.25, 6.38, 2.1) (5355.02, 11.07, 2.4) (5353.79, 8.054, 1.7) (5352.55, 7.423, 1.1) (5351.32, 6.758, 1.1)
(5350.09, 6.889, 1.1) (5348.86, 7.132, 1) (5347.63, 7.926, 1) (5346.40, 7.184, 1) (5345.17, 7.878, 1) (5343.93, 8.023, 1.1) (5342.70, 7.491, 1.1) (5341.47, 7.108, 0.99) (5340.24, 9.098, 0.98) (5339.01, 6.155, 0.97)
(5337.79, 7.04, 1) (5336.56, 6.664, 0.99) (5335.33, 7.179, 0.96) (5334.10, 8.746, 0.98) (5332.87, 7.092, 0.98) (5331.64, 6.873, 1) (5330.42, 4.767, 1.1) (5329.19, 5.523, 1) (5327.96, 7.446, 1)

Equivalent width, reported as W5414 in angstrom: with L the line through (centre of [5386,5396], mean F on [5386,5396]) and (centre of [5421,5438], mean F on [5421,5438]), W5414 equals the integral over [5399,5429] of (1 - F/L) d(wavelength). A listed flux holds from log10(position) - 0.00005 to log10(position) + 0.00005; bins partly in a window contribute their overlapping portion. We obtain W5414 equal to 2.3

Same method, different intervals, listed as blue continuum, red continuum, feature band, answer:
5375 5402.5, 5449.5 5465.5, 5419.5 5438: 1.0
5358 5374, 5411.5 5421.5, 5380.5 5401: -1.3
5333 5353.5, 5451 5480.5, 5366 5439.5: 1.8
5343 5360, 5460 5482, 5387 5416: 2.0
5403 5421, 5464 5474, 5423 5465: -2.8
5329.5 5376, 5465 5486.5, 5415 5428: 0.8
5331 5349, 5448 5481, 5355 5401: -0.5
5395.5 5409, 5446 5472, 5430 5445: -1.1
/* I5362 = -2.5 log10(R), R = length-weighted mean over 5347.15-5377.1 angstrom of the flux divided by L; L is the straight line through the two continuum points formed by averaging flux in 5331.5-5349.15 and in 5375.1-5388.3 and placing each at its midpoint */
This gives 0.03 mag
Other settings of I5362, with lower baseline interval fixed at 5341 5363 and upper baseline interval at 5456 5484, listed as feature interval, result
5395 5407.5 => 0.10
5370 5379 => 0.02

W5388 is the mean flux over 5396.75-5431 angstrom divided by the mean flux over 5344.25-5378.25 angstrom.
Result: 0.90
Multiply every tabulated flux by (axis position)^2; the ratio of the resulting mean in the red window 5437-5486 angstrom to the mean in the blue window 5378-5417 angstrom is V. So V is 1.06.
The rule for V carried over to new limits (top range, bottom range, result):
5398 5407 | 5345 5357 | 0.85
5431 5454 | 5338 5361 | 1.02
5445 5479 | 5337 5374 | 0.98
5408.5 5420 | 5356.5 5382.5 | 0.90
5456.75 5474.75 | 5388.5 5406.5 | 1.05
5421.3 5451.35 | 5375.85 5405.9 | 1.03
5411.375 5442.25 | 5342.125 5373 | 0.98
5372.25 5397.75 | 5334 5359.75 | 1.04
